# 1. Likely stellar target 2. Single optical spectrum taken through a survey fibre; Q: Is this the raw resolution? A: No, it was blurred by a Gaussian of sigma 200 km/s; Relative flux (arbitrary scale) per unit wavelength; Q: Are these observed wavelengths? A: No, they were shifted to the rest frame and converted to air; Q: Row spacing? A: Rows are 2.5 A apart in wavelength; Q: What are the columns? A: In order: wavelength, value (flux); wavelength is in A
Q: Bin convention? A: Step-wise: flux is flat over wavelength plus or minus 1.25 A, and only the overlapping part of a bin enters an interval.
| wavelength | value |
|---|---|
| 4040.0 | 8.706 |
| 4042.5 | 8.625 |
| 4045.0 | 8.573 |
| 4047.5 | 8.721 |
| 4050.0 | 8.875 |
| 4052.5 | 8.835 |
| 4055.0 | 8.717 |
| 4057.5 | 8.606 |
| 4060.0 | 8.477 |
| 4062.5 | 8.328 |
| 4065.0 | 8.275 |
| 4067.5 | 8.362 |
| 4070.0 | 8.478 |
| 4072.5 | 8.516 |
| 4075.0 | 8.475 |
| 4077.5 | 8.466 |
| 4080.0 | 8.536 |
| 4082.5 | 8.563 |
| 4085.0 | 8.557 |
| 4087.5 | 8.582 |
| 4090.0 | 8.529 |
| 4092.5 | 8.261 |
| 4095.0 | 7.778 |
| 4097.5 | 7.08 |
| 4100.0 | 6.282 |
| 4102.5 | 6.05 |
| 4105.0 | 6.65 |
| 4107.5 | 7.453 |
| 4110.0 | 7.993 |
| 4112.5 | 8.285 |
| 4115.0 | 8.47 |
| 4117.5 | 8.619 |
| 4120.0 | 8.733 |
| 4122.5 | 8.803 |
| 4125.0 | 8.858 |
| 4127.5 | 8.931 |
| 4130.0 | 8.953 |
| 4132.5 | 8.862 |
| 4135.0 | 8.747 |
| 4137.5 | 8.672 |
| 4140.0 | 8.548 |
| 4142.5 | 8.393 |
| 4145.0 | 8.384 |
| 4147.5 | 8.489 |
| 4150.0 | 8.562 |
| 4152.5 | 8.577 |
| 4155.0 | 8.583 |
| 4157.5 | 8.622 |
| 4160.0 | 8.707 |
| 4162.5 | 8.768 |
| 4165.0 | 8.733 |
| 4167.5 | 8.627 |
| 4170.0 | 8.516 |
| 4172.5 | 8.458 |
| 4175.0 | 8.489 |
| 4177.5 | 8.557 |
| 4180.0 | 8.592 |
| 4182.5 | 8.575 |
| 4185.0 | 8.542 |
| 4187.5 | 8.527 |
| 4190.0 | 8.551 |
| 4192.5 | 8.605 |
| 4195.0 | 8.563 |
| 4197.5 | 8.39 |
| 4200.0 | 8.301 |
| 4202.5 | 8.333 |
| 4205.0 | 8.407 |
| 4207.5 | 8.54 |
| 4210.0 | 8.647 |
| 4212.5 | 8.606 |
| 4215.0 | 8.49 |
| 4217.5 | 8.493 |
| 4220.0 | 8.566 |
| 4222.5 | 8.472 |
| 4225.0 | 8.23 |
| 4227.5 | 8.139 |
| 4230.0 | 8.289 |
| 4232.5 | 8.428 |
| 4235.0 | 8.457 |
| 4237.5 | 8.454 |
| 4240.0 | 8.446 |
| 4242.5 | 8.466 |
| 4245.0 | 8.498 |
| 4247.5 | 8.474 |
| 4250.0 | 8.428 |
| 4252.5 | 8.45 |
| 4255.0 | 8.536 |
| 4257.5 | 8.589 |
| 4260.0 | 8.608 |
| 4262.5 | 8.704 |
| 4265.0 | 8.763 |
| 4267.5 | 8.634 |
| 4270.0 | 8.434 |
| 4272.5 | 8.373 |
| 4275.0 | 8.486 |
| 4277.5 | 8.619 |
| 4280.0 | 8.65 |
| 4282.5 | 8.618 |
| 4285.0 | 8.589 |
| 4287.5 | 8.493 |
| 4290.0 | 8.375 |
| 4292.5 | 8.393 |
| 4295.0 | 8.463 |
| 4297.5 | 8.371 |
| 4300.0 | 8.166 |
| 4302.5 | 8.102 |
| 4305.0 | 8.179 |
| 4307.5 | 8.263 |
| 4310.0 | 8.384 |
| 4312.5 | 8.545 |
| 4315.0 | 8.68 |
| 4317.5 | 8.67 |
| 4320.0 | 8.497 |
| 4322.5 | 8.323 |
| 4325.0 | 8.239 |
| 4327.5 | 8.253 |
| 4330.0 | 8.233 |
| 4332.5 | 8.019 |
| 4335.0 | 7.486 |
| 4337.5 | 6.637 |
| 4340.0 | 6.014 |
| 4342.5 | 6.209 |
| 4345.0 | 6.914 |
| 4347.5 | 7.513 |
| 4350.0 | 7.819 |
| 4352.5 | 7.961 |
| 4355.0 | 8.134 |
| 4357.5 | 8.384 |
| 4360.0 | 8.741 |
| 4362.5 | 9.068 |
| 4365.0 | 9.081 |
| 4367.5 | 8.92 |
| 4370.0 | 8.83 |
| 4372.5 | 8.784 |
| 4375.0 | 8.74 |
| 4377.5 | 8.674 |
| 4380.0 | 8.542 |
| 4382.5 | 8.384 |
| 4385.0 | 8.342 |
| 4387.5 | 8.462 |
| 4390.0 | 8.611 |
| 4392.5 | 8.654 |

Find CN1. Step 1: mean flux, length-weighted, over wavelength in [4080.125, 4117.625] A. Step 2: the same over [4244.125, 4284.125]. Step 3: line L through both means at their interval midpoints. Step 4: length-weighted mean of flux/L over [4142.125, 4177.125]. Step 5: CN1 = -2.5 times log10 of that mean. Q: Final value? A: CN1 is -0.063 mag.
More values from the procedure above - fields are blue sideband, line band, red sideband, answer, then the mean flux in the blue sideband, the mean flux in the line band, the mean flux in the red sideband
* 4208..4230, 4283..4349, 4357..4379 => 0.09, 8.45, 8.01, 8.81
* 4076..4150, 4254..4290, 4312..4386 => -0.05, 8.23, 8.57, 8.15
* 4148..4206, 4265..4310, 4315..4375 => -0.03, 8.55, 8.43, 8.06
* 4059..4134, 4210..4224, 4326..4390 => -0.05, 8.21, 8.53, 8.1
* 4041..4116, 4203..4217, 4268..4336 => -0.03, 8.18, 8.52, 8.37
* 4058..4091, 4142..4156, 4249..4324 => 0.00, 8.48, 8.5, 8.48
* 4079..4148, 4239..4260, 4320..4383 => -0.05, 8.21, 8.49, 8.08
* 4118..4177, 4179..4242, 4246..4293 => 0.02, 8.65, 8.47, 8.54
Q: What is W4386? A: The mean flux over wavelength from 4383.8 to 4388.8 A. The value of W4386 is 8.4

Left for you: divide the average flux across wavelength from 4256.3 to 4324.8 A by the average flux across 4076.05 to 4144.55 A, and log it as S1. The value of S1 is 1.0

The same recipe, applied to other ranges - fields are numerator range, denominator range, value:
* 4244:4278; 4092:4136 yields 1.06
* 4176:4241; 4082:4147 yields 1.03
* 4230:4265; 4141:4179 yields 0.99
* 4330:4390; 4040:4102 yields 0.97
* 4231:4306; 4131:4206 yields 0.99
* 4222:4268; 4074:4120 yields 1.07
